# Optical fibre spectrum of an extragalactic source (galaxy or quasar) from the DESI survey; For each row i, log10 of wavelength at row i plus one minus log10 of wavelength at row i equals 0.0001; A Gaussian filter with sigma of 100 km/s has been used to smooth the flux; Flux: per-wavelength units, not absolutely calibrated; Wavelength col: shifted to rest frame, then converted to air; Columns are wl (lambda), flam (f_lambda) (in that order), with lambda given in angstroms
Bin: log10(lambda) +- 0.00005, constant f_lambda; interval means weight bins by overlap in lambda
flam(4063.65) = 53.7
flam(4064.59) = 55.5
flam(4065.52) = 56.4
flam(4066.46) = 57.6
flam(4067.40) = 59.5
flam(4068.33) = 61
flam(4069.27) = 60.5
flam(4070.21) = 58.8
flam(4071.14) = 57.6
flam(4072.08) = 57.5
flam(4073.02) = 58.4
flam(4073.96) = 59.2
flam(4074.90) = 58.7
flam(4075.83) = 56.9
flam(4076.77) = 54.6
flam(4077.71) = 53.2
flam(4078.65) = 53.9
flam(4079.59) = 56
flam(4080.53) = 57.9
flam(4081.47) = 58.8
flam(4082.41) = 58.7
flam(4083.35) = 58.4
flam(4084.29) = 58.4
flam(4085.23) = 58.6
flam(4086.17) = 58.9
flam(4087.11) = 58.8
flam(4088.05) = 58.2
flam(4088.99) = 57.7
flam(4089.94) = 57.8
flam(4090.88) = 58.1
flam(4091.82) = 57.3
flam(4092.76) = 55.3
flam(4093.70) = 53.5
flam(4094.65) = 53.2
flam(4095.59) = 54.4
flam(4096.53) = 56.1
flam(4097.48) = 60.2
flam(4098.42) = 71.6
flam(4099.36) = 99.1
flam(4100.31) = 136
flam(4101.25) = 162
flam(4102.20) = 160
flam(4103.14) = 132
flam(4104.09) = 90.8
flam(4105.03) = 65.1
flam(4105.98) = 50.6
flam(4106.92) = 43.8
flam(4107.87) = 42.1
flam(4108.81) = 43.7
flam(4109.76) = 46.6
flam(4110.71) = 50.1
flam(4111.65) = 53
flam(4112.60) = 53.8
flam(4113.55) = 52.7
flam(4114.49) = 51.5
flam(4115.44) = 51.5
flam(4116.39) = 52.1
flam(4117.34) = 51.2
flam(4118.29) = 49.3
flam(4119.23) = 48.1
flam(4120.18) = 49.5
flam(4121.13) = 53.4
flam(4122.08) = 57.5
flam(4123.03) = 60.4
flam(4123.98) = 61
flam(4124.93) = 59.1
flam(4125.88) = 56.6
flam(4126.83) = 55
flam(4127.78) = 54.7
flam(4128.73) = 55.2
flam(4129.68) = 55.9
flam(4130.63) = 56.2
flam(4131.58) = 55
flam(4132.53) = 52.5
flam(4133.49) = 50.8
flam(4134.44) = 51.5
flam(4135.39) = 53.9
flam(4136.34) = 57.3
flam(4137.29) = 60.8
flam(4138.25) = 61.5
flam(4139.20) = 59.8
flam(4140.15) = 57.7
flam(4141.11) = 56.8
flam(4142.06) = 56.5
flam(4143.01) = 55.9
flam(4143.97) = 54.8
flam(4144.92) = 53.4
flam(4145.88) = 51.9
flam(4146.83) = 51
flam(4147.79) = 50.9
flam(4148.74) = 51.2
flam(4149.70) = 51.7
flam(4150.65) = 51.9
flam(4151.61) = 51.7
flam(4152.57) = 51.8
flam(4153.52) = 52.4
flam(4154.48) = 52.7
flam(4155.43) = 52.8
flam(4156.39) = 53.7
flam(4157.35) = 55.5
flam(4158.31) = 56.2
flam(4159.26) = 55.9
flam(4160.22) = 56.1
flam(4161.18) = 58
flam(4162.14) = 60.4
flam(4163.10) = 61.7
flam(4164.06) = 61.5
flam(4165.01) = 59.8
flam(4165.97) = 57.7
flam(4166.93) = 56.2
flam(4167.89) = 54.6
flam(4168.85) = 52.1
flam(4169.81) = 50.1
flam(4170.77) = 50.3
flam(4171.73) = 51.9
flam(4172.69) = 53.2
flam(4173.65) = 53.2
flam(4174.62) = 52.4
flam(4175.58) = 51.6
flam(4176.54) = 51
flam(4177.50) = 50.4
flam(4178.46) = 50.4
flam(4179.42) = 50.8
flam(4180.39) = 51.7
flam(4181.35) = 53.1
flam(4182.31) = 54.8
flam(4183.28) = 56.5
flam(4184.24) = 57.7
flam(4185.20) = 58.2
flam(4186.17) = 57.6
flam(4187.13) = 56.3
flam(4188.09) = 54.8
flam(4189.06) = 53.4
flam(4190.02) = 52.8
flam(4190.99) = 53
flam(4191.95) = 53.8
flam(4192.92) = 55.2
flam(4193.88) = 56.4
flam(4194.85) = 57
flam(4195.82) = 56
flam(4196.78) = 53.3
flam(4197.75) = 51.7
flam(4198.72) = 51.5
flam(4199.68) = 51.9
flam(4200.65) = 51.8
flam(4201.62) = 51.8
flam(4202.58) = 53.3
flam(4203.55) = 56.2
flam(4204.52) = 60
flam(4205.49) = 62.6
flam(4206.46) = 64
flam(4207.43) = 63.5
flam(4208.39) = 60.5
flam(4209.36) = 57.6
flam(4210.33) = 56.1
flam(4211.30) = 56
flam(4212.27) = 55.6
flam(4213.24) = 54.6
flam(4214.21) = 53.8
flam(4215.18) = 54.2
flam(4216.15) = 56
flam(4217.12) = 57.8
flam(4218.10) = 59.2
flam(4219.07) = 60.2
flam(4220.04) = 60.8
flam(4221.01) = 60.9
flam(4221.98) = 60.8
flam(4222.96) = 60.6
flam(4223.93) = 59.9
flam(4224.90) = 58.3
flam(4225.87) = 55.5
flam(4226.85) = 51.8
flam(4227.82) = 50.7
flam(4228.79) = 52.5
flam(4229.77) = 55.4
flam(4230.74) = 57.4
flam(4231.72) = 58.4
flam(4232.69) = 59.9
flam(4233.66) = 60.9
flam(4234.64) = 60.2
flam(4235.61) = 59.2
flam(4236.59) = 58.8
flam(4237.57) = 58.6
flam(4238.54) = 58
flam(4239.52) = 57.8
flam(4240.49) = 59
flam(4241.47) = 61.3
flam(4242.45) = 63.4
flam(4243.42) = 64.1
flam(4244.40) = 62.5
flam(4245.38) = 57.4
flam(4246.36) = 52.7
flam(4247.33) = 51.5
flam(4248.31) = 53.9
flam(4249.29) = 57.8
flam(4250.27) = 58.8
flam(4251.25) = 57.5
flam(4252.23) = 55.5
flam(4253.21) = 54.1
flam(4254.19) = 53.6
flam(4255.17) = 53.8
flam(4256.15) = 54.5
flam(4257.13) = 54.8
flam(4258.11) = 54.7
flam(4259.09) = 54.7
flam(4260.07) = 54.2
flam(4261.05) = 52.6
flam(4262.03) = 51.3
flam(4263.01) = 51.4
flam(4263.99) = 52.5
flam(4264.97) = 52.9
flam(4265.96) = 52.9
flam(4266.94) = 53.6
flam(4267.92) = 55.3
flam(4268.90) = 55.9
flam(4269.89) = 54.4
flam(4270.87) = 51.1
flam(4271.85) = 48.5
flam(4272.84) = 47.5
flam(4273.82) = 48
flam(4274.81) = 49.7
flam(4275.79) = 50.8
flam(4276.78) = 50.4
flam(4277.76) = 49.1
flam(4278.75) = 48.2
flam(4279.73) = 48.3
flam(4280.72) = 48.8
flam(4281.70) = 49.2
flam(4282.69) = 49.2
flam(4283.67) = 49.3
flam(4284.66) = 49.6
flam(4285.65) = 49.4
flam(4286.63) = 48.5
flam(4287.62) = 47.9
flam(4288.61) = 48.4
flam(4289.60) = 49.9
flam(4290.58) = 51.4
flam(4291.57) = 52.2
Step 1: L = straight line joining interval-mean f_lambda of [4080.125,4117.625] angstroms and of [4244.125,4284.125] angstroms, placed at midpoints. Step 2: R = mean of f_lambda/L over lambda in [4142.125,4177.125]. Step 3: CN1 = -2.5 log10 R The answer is 0.14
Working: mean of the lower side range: 66.3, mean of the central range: 54.1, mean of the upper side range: 52.7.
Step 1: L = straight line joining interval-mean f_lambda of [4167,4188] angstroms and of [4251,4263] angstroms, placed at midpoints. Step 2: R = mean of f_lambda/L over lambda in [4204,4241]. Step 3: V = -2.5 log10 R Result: -0.08 mag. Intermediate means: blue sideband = 53.3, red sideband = 54.1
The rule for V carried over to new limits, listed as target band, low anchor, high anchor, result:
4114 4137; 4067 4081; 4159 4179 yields 0.04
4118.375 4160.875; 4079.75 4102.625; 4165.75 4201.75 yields 0.13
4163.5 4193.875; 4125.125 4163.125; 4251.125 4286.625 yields 0.00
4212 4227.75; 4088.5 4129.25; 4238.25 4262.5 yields 0.02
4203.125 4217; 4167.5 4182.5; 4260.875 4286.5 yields -0.13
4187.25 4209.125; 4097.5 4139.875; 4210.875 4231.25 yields 0.05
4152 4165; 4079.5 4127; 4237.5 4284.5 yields 0.08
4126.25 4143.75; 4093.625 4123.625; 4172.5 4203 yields 0.13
